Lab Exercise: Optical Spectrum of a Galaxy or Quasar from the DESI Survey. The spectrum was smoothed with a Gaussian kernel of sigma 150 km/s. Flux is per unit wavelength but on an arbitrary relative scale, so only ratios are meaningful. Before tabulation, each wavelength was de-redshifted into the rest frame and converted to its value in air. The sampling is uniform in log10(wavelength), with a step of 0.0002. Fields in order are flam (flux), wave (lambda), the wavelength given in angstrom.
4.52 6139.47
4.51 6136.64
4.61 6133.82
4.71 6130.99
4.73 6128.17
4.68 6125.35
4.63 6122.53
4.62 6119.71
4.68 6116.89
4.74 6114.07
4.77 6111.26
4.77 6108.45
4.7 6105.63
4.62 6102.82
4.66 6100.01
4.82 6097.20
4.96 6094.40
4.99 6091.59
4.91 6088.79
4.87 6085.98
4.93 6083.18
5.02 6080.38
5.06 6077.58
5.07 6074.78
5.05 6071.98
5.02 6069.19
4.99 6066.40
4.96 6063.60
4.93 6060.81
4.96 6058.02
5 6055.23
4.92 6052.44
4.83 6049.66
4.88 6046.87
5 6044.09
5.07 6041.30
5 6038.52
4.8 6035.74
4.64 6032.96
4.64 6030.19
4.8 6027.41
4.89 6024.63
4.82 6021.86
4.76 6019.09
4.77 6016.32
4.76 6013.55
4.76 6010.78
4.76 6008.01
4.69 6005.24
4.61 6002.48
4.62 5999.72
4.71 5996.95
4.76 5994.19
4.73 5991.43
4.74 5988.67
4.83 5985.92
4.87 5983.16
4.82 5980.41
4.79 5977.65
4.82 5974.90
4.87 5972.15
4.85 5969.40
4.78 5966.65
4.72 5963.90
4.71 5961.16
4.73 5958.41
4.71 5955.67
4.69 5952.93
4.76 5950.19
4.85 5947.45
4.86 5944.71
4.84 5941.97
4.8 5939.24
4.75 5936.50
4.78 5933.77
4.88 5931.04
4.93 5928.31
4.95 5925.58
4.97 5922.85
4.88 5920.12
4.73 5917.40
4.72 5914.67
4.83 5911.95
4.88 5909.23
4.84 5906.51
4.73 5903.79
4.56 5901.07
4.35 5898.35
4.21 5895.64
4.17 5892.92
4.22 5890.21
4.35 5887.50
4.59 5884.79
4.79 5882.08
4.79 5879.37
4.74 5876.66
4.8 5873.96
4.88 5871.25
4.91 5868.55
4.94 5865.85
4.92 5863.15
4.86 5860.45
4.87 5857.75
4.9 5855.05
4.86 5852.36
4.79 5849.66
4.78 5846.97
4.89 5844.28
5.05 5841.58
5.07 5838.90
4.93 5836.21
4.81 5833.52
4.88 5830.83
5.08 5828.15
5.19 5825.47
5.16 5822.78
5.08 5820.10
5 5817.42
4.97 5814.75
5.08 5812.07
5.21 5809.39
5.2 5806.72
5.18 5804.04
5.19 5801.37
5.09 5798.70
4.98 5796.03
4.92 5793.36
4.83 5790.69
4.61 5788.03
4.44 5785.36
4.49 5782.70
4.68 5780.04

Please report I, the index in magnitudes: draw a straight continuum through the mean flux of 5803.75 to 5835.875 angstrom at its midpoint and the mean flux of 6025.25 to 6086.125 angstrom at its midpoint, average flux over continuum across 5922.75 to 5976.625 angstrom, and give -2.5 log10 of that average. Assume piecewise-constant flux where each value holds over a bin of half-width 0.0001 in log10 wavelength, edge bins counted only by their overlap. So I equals 0.040 mag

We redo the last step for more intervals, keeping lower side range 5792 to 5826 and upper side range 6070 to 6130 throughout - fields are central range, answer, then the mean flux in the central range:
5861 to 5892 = 0.070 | 4.72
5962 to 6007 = 0.038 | 4.76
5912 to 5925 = 0.035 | 4.83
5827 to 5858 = 0.033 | 4.91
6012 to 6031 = 0.026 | 4.78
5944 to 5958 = 0.043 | 4.77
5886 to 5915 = 0.109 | 4.53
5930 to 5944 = 0.036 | 4.81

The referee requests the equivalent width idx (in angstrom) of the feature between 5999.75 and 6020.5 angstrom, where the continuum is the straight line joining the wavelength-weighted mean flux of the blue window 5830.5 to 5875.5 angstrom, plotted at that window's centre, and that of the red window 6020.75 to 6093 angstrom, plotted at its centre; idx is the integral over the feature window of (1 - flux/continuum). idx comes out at 0.8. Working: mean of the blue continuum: 4.89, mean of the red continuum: 4.93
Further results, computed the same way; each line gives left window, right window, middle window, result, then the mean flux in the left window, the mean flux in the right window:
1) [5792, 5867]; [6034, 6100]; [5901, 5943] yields 1.29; 4.99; 4.95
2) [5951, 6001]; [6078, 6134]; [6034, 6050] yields -0.53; 4.76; 4.78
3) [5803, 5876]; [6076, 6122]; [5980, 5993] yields 0.23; 4.97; 4.82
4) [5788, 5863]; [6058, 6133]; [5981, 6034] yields 1.53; 4.99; 4.84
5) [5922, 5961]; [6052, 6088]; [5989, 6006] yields 0.69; 4.82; 4.98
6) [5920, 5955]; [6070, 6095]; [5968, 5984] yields 0.13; 4.84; 4.99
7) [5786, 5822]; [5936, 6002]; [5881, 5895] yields 1.39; 5.02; 4.77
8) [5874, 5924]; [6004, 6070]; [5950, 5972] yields -0.07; 4.63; 4.86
